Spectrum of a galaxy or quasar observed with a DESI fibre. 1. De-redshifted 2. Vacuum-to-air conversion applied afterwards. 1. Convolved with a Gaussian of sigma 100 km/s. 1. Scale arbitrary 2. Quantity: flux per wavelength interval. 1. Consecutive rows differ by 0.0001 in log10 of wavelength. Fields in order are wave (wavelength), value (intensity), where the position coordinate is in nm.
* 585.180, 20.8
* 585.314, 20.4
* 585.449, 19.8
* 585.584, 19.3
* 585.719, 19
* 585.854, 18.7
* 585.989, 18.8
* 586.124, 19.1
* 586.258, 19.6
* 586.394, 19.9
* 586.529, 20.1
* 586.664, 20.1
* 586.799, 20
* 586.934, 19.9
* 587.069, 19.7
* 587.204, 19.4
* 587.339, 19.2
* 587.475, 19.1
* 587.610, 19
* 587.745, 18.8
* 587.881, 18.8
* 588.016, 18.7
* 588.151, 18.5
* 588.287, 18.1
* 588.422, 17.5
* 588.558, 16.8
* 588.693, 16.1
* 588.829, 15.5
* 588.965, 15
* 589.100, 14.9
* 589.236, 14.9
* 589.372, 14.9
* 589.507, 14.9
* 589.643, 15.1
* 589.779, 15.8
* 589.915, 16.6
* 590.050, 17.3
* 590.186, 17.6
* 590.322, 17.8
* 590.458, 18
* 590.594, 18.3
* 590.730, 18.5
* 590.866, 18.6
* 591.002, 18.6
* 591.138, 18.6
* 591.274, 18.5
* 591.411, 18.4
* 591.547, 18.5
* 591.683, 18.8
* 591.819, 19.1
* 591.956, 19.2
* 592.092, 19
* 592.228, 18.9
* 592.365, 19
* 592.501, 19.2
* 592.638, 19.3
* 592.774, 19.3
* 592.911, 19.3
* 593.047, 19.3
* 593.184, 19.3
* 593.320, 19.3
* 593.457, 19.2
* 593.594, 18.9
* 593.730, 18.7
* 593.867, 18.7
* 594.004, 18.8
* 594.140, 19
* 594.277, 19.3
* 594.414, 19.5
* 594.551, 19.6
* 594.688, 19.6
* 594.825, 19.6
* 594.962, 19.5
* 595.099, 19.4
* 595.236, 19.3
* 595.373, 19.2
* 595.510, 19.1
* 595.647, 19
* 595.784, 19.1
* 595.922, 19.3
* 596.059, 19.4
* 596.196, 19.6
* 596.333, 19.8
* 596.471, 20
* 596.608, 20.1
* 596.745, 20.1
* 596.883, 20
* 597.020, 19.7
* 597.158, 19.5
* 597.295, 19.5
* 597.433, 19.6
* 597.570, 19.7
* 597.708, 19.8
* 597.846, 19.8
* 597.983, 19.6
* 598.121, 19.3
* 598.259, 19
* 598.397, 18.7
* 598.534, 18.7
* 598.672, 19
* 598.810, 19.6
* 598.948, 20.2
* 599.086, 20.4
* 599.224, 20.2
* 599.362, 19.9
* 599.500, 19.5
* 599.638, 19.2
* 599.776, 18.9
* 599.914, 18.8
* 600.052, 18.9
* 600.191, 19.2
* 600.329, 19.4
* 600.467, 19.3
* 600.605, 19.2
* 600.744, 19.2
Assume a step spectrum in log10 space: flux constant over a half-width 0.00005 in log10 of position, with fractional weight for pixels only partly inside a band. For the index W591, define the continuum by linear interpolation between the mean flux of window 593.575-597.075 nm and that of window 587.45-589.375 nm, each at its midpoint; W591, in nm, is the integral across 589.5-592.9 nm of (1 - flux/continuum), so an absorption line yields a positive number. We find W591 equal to -0.02 nm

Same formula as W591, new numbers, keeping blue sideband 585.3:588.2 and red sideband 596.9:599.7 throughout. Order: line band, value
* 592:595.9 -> 0.056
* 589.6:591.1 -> 0.145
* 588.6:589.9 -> 0.273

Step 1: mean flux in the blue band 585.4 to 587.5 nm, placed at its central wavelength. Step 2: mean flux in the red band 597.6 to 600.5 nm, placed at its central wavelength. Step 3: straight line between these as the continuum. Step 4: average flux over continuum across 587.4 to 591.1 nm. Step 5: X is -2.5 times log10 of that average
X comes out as 0.13 mag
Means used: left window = 19.5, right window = 19.4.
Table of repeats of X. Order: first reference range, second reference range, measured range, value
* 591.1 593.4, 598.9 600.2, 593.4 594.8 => 0.00 mag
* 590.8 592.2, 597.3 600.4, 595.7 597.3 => -0.03 mag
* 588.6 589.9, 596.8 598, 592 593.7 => -0.11 mag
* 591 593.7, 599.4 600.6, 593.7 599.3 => -0.02 mag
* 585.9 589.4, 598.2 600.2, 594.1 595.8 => -0.02 mag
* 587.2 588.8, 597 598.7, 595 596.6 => -0.02 mag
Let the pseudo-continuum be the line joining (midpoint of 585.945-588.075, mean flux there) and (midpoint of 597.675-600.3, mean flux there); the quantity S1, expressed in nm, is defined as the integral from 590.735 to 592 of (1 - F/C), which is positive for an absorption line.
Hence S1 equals 0.05 nm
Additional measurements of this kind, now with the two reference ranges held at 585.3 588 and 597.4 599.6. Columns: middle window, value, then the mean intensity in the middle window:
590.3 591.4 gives 0.06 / 18.4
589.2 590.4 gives 0.20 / 16.2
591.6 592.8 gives 0.02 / 19.1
